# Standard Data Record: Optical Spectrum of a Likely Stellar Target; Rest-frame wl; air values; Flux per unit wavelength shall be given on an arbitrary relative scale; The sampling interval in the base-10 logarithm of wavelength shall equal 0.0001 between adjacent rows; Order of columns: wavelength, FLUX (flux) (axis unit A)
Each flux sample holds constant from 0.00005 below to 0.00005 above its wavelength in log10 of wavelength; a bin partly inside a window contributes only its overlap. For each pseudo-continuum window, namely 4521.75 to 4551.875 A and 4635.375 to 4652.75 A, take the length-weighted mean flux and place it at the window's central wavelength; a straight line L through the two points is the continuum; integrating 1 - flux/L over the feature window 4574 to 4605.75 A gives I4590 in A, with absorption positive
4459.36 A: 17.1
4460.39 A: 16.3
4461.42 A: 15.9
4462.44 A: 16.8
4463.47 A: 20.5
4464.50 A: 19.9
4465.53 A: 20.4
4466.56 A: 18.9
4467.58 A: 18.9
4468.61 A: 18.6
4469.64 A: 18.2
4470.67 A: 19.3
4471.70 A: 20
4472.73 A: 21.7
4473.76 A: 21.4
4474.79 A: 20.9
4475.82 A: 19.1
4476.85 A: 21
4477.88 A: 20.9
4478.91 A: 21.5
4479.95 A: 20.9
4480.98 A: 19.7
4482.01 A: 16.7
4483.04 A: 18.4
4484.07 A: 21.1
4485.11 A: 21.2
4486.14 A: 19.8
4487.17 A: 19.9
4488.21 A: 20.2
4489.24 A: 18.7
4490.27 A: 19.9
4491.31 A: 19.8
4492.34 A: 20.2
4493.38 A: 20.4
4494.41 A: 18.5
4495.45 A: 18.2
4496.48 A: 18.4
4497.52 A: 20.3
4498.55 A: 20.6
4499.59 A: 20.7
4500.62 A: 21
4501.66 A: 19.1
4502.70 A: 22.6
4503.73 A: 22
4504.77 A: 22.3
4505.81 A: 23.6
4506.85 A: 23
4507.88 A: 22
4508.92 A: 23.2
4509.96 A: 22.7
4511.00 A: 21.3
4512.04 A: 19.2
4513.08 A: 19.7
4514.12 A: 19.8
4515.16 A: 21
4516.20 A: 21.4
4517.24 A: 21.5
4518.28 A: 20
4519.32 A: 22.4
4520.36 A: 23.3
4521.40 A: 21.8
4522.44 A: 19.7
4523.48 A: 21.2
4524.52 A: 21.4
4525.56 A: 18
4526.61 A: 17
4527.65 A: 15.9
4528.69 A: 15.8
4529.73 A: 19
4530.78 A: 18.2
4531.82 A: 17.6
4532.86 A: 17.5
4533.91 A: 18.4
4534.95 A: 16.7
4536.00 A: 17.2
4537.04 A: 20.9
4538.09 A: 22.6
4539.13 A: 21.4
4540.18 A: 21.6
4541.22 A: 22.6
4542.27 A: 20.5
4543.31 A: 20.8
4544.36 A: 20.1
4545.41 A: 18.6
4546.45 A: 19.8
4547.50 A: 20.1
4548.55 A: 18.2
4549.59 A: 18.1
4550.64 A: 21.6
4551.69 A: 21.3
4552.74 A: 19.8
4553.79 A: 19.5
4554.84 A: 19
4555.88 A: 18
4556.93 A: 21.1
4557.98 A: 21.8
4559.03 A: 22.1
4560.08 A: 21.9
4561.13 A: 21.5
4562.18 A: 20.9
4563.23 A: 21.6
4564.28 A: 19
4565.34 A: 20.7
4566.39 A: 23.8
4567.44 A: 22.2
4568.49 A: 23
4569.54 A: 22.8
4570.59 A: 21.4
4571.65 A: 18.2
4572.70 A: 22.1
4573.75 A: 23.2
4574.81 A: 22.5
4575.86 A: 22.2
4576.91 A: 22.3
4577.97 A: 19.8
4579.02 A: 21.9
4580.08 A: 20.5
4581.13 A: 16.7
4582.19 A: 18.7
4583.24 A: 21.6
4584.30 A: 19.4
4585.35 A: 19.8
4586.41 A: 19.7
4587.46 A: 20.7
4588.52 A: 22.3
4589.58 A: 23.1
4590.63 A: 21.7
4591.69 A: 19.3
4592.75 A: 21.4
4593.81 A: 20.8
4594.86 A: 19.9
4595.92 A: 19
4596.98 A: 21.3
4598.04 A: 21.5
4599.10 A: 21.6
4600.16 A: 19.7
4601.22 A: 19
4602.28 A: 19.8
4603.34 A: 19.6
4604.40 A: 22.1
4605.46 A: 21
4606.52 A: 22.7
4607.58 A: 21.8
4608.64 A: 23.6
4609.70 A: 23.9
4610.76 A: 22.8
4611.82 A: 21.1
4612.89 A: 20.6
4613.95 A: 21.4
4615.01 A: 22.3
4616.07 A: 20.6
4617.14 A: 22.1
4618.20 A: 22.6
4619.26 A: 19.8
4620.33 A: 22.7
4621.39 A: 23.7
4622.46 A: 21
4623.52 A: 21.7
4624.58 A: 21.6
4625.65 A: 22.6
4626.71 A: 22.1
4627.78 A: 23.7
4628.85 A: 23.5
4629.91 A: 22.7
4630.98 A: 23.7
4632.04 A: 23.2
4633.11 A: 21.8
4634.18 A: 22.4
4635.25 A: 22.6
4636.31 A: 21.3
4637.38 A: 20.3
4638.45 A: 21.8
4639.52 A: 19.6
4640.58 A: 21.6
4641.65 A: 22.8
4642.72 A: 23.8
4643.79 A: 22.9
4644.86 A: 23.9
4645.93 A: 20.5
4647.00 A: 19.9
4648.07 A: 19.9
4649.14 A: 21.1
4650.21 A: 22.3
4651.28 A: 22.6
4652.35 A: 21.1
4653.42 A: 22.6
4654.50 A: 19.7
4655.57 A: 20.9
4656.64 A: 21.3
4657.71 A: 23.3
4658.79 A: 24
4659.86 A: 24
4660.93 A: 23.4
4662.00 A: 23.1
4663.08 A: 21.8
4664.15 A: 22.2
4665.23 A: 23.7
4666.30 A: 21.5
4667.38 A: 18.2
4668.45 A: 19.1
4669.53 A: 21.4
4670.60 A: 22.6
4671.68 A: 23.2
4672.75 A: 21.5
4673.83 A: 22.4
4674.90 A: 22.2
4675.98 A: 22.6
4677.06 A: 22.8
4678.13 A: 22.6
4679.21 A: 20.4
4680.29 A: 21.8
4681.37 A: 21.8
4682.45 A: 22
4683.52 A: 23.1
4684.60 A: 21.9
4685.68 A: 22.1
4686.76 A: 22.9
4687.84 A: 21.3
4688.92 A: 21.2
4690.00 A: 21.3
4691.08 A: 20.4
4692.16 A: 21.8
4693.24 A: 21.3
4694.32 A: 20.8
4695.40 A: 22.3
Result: -0.3 A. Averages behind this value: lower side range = 19.4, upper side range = 21.6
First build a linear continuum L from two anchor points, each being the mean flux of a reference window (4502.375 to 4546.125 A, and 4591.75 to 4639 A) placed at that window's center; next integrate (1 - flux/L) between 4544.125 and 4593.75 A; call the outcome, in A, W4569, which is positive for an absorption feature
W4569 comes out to 0.6 A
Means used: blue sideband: 20.4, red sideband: 21.7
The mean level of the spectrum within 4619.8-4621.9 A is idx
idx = 23.2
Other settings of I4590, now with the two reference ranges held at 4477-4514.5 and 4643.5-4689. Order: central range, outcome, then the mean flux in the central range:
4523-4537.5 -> 1.82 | 18.2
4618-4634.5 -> -0.64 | 22.4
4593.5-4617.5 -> 0.22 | 21.2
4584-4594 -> 0.20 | 20.9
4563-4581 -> -0.31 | 21.5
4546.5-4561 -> 0.53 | 20.2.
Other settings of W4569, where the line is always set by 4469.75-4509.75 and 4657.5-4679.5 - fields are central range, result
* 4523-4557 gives 2.60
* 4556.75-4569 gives -0.27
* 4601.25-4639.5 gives -0.36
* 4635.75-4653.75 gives 0.27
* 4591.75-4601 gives 0.42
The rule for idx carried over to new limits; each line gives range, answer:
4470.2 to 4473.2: 20.3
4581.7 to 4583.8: 20.2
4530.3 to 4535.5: 17.7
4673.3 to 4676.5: 22.4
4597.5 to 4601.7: 20.4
